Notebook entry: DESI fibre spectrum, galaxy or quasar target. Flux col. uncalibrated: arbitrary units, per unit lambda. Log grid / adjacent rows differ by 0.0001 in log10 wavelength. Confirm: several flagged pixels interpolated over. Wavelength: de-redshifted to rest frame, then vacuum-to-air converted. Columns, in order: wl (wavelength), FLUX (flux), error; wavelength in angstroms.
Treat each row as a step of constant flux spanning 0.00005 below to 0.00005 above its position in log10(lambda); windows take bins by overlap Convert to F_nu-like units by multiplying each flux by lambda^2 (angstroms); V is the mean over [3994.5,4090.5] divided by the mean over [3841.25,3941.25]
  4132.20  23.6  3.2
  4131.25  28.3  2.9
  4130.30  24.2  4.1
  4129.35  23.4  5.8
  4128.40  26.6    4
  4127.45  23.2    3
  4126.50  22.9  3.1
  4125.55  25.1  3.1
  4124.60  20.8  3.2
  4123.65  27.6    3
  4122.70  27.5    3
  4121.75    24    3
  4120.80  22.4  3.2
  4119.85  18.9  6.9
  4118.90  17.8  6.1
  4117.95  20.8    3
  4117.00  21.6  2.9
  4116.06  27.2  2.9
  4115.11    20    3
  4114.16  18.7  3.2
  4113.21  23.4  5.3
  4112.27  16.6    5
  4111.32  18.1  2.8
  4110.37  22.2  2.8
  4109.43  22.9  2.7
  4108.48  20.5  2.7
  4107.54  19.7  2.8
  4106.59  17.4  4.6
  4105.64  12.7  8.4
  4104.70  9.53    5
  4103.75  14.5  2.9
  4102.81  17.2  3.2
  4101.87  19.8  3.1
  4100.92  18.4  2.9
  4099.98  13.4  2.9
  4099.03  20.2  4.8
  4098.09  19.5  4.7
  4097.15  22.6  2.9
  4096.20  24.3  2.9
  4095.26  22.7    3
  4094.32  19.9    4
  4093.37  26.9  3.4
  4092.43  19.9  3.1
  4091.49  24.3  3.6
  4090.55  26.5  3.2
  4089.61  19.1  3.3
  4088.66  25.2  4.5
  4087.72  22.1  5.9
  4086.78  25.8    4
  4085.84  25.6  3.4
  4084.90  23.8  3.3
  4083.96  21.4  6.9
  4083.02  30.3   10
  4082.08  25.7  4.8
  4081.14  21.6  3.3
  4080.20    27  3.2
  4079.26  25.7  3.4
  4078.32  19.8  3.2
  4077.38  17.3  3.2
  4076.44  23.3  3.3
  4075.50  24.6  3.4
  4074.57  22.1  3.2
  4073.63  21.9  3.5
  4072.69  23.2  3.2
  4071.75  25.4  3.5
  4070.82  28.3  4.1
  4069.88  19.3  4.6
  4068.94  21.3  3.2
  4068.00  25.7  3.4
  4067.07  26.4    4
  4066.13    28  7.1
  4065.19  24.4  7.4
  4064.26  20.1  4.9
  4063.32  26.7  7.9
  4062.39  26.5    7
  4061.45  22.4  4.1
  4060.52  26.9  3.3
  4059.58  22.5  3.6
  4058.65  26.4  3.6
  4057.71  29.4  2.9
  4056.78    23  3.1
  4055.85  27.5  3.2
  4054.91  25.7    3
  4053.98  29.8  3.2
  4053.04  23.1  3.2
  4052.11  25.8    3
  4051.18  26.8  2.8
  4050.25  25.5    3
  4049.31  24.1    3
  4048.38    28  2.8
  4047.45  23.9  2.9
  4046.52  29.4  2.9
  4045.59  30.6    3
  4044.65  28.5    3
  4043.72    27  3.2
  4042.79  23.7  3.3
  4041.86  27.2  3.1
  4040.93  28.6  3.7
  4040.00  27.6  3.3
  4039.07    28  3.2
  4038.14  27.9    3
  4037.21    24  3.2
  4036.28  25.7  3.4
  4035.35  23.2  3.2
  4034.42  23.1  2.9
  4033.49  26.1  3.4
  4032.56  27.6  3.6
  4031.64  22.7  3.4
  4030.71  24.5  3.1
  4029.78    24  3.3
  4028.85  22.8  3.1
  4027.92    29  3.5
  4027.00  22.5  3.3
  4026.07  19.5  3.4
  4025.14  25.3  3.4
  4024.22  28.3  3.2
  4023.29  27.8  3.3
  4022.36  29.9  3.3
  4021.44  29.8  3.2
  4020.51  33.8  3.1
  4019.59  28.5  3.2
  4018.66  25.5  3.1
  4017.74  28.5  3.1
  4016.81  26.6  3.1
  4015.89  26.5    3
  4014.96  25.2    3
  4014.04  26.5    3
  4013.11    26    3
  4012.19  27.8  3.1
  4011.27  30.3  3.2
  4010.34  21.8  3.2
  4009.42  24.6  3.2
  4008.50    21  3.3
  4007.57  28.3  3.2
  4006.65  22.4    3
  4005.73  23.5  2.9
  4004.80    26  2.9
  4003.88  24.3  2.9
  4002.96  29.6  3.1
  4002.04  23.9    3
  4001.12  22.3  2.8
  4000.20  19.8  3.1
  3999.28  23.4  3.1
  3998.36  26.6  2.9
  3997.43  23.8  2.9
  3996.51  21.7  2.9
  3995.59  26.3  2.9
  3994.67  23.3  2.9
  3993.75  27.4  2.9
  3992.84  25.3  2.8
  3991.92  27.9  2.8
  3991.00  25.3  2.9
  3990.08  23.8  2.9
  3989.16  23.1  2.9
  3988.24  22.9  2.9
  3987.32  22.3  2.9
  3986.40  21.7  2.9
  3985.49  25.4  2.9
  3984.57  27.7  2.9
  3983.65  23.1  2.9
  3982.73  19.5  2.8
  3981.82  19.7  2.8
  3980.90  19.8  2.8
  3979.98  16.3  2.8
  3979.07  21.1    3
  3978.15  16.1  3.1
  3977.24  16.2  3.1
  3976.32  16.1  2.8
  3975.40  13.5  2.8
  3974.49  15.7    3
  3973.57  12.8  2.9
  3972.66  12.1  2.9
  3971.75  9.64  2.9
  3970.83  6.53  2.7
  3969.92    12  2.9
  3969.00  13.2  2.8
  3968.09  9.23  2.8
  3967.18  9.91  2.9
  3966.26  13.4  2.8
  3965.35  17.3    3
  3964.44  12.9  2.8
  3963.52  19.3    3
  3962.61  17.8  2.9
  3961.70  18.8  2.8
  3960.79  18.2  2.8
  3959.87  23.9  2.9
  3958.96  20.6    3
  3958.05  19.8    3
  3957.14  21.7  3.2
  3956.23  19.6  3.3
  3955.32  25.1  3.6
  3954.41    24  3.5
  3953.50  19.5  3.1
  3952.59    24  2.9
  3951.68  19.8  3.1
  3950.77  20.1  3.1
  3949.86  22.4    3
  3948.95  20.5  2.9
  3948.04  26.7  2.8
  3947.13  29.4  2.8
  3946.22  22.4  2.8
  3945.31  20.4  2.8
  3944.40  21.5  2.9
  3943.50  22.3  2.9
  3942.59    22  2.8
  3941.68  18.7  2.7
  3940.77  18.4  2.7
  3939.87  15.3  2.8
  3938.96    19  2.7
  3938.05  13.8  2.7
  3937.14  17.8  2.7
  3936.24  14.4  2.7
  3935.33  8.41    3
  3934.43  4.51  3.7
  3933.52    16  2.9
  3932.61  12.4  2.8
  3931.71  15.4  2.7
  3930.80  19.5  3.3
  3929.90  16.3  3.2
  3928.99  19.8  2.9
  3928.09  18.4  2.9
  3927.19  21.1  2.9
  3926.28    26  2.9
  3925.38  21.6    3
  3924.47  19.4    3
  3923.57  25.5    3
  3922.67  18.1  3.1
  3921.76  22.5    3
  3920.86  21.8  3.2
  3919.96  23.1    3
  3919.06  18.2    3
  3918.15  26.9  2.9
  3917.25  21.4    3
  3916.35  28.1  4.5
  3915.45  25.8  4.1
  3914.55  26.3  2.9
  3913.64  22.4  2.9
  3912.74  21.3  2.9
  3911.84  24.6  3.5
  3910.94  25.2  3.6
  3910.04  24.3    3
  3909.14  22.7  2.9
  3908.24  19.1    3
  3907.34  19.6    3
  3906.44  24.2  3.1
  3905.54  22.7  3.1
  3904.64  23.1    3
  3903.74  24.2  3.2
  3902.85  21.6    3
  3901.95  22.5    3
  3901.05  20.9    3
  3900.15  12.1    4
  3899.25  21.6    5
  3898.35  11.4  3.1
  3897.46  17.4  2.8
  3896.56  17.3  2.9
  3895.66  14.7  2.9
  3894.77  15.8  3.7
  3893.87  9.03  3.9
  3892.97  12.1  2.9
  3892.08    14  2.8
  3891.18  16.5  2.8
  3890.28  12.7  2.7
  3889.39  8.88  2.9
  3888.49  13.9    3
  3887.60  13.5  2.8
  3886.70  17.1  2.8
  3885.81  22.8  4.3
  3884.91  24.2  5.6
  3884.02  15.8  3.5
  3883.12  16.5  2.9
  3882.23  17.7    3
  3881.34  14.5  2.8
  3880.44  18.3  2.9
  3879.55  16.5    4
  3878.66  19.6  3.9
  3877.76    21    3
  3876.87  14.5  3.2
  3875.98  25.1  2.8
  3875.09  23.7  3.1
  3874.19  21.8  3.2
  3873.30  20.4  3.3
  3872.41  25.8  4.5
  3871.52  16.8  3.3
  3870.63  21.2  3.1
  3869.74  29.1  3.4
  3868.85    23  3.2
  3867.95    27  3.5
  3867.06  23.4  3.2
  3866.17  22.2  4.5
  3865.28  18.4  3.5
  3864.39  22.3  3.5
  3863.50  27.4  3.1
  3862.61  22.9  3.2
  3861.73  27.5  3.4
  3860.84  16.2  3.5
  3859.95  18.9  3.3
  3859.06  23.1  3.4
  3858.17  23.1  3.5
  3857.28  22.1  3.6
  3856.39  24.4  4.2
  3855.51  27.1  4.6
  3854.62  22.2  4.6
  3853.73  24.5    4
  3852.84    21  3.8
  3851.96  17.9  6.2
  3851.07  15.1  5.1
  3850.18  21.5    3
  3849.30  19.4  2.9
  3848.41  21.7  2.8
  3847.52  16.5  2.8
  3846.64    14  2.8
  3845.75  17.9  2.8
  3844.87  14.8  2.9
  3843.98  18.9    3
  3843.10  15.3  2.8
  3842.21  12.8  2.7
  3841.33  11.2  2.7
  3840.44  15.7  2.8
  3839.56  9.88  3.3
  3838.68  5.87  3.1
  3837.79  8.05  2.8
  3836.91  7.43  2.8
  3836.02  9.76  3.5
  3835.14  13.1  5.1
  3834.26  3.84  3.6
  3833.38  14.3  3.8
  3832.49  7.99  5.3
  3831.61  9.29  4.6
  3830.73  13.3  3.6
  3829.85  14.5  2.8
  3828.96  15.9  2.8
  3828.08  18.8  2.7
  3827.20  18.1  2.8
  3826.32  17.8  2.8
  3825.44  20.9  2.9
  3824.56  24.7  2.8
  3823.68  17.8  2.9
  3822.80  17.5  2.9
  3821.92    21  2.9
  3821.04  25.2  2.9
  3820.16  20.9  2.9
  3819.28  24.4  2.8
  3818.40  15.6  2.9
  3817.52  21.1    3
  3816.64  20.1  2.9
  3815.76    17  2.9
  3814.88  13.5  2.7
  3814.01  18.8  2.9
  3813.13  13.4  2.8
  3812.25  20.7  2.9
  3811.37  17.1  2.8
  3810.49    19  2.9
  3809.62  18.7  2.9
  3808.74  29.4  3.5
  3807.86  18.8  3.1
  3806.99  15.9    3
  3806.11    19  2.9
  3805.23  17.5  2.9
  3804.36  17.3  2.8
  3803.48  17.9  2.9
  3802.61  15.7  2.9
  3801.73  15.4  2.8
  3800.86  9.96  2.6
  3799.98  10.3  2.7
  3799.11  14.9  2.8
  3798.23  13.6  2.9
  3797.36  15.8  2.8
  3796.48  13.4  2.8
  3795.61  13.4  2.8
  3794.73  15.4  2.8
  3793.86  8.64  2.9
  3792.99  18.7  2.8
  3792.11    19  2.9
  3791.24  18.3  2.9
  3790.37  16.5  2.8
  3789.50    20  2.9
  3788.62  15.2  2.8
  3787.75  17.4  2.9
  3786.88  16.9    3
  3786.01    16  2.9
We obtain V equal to 1.40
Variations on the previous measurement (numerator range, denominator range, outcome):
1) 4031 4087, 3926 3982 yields 1.50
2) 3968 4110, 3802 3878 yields 1.39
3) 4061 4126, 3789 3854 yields 1.55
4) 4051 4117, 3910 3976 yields 1.28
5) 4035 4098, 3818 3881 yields 1.49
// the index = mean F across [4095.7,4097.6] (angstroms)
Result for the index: 23.4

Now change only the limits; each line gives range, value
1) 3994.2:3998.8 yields 24.3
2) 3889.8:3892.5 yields 14.3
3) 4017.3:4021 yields 29.1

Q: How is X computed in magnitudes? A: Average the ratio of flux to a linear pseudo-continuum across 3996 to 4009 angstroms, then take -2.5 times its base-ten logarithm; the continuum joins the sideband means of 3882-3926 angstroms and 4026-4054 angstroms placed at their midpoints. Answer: 0.00 mag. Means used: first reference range 19.7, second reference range 25.8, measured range 24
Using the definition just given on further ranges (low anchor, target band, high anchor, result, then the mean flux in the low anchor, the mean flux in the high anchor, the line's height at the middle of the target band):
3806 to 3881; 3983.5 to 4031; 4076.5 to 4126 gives -0.234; 18.6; 21.5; 20.4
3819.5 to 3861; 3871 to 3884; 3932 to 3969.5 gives -0.116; 16.9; 18.4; 17.4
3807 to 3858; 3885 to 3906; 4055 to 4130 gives 0.097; 17.2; 22.5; 18.5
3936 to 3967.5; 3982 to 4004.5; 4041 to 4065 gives -0.083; 19.8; 26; 22.4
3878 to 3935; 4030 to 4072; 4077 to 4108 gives -0.235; 19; 21.2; 20.7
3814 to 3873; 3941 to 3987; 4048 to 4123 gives 0.094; 18.4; 22.7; 20.5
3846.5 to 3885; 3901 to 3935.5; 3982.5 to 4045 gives 0.078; 21.1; 25.4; 22.6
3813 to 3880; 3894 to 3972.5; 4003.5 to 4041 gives 0.146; 18.5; 26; 22.2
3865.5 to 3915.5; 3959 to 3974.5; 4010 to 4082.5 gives 0.484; 19.6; 25.6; 22.5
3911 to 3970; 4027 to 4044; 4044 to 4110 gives -0.157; 19.6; 23.3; 22.2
